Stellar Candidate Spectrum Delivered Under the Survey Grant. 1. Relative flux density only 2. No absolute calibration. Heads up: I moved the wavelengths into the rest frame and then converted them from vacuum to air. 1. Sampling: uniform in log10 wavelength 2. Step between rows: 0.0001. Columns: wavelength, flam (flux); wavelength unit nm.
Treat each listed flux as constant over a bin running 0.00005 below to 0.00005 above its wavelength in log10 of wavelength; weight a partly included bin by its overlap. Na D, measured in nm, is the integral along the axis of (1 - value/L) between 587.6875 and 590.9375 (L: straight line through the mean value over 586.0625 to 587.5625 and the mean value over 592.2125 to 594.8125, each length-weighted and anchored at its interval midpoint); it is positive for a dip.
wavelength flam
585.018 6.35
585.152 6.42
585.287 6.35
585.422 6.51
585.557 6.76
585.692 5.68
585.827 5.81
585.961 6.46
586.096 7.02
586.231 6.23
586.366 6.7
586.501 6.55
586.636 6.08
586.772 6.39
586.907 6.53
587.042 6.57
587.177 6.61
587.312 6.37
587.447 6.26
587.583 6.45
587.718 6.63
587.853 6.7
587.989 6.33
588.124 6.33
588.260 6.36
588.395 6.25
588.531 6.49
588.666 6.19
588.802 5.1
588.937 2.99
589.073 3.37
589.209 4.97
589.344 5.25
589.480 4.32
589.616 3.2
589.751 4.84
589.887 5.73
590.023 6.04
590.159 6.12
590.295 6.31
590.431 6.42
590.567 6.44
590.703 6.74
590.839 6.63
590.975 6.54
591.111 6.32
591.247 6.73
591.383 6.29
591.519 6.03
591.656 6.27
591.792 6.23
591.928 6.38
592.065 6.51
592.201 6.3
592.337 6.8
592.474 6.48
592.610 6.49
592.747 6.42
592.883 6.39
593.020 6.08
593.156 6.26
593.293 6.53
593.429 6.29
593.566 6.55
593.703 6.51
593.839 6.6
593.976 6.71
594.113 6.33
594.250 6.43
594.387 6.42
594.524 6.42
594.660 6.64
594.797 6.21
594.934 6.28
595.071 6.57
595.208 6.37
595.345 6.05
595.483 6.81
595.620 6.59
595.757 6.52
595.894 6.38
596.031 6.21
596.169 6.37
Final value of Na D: 0.41 nm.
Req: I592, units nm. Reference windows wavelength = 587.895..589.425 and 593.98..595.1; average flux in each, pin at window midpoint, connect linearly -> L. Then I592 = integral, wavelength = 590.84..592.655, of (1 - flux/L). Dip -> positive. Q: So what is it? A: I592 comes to -0.14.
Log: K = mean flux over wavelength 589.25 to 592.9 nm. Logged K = 6.07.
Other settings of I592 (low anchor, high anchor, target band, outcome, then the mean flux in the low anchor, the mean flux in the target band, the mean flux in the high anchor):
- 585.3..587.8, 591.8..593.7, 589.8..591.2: 0.02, 6.42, 6.31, 6.42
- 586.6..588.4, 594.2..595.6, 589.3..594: 0.19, 6.43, 6.16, 6.43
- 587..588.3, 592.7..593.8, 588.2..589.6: 0.30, 6.46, 5.05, 6.39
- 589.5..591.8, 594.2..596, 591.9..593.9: -0.07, 6.01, 6.44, 6.43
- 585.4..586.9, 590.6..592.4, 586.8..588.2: -0.02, 6.38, 6.48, 6.44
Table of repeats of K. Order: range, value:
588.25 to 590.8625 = 5.45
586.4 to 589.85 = 5.73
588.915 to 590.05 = 4.53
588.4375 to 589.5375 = 4.87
